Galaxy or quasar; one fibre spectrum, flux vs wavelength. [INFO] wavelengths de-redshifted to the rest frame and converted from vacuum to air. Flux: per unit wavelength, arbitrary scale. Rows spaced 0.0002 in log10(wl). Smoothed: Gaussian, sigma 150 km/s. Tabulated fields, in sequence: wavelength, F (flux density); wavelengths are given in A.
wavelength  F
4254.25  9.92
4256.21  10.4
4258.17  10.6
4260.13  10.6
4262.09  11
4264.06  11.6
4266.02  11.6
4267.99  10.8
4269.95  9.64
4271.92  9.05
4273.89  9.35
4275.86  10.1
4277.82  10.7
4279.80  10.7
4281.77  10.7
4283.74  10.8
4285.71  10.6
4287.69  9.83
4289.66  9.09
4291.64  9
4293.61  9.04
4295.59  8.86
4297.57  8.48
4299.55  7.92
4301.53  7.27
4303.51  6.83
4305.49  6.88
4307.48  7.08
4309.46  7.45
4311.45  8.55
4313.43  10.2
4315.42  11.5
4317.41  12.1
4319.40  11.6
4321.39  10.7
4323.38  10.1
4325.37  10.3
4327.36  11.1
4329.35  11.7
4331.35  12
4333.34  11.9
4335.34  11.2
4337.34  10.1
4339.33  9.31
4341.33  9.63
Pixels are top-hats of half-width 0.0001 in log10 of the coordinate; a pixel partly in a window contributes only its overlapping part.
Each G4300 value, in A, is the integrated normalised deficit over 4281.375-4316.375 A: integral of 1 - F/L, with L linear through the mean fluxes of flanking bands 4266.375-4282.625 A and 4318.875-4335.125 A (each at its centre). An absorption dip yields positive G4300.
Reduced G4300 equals 5.8 A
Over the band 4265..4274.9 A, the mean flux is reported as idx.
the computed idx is 10.1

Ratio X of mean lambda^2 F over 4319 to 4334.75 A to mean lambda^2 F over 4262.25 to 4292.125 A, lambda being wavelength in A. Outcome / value 1.1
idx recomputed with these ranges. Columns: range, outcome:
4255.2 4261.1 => 10.5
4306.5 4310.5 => 7.28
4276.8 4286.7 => 10.7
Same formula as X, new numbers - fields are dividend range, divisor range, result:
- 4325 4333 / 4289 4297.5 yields 1.30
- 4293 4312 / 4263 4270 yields 0.72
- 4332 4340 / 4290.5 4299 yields 1.24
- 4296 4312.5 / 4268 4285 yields 0.76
